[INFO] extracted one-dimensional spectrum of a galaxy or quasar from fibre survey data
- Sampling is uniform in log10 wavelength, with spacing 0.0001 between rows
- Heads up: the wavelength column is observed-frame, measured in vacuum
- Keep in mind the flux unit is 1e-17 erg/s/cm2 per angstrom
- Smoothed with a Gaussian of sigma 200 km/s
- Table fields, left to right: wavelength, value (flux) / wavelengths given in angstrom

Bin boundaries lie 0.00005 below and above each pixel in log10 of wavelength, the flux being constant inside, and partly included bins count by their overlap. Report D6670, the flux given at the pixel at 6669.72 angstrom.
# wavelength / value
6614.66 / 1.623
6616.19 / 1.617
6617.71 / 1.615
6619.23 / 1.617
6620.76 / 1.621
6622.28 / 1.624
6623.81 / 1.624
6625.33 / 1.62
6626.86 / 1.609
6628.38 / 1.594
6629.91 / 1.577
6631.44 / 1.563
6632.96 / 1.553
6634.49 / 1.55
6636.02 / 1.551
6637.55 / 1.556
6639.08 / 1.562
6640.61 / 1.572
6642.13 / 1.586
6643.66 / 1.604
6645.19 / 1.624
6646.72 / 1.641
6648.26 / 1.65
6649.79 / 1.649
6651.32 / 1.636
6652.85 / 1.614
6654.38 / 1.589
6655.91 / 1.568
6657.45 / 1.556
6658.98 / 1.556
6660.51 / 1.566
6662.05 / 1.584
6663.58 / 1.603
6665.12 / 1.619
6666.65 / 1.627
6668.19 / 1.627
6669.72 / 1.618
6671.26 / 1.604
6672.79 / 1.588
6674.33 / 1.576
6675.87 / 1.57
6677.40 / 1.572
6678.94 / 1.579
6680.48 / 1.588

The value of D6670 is 1.618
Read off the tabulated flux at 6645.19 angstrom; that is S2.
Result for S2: 1.624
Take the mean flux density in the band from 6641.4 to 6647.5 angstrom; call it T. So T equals 1.61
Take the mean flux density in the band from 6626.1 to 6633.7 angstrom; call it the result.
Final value 1.58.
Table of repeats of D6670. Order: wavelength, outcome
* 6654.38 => 1.589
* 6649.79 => 1.649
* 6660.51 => 1.566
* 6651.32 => 1.636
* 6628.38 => 1.594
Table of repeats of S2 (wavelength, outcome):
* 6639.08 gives 1.562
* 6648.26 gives 1.65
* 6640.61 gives 1.572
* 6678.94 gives 1.579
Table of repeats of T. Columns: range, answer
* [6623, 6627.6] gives 1.62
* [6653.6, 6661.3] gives 1.57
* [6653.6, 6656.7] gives 1.58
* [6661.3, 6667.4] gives 1.61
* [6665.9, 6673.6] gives 1.61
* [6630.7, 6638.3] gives 1.55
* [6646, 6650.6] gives 1.64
